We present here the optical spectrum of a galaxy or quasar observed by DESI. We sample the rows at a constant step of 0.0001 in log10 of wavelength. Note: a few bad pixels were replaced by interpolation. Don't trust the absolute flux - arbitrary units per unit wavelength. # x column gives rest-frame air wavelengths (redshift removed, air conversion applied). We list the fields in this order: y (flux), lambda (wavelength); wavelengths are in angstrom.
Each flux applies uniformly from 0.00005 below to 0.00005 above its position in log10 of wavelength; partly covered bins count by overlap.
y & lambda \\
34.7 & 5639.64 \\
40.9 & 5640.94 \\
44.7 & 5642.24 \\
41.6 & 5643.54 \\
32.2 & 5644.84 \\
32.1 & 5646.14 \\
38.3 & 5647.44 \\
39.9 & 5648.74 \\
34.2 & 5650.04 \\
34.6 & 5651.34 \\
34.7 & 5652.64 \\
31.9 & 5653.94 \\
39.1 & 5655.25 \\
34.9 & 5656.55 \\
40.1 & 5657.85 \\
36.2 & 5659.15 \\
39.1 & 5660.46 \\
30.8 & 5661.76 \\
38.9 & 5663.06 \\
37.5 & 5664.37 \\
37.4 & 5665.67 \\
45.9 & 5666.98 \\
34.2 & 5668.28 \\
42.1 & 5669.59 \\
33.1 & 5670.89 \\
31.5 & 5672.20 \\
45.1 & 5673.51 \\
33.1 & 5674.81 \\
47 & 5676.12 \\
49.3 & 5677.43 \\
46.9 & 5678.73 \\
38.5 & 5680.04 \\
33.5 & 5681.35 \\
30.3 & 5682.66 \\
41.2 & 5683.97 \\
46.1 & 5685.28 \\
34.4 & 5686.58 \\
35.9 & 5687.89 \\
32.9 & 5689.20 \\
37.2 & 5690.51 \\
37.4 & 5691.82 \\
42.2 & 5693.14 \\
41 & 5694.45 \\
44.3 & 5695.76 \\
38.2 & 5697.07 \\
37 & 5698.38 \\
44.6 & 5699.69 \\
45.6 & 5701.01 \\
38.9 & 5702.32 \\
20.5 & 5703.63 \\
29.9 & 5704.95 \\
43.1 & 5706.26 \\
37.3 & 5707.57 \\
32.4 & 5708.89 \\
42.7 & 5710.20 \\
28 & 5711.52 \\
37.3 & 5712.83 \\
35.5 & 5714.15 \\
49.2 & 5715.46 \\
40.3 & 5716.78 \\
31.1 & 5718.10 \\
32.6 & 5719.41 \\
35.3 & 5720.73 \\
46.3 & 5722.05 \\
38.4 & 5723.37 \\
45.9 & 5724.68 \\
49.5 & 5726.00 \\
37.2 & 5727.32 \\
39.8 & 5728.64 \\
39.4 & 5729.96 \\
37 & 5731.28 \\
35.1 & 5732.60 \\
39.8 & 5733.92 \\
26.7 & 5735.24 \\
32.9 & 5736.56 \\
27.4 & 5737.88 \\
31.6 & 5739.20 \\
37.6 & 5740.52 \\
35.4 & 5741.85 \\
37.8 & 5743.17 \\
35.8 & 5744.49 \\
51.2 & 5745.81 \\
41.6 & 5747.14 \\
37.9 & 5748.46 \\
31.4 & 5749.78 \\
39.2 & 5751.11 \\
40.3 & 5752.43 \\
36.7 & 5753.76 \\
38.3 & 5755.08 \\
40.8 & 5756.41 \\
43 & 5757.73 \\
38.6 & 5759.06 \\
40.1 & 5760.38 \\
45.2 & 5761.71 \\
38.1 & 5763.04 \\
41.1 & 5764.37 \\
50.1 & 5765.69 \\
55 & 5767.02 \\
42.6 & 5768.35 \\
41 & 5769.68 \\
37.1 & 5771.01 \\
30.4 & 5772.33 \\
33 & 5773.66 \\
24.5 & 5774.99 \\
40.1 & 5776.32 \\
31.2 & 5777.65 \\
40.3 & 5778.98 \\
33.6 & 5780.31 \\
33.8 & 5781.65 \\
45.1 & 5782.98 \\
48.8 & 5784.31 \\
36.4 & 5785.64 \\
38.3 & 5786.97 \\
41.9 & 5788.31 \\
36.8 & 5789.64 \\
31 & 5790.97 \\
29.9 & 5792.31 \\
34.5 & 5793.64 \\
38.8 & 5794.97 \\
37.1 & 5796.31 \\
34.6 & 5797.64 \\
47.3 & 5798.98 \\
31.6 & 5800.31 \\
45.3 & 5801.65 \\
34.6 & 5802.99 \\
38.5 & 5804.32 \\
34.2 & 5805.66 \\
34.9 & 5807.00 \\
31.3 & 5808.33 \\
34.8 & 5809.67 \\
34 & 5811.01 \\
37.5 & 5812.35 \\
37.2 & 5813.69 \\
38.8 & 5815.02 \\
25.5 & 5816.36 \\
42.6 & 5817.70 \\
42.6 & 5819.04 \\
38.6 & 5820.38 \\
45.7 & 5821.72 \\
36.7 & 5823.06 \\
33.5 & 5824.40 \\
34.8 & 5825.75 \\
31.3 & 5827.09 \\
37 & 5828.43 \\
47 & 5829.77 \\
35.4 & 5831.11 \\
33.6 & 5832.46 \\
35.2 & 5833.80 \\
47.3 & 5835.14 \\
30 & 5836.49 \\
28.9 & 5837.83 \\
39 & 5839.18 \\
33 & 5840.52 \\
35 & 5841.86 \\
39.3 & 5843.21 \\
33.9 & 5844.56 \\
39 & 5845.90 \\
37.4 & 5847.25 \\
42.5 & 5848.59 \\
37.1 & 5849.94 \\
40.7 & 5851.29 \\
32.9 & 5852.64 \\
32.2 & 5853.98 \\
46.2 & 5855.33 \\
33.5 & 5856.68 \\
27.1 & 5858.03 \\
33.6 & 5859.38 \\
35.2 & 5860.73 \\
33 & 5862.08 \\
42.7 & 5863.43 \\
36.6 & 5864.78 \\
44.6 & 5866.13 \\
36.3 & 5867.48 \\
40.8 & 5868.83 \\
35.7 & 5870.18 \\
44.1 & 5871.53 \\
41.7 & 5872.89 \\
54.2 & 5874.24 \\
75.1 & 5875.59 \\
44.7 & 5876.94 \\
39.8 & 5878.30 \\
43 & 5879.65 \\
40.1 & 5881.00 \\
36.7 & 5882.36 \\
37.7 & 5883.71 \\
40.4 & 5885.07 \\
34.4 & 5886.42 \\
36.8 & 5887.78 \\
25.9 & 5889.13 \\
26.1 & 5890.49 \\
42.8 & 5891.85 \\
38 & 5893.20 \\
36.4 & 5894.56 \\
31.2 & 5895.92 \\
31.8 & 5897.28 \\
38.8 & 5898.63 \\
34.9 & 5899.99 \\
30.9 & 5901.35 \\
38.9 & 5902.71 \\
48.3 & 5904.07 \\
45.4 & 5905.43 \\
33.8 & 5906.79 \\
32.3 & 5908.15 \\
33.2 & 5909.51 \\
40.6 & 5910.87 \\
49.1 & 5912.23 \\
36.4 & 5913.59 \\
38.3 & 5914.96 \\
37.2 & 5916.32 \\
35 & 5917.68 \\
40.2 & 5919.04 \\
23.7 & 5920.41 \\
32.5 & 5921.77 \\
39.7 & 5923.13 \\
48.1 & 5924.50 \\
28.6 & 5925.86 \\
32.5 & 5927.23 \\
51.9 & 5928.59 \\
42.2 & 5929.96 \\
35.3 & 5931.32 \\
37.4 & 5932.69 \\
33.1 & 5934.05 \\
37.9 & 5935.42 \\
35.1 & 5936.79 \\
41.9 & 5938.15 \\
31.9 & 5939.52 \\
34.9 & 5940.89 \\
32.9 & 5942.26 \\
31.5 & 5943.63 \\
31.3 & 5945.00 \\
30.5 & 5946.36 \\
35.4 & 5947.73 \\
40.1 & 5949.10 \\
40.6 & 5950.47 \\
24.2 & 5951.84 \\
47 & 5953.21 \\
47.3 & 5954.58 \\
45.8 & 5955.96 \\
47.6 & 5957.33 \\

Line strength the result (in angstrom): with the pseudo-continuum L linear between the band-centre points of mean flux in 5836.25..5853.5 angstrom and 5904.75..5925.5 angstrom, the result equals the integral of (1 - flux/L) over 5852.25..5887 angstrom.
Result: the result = -3.3 angstrom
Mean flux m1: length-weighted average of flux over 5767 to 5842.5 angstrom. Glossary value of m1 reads 36.8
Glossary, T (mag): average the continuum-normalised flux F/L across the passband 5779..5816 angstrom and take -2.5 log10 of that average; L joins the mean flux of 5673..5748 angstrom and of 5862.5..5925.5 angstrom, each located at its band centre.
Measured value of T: 0.045 mag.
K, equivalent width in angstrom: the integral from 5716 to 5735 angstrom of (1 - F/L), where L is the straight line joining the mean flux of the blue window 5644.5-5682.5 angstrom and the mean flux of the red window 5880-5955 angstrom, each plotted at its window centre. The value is -0.8 angstrom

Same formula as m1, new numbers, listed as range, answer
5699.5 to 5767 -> 38.4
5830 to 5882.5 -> 39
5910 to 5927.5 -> 37.1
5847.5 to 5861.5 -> 36.1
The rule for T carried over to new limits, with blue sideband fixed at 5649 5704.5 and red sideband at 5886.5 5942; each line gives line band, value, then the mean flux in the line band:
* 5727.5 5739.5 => 0.09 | 34.6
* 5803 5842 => 0.03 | 36.3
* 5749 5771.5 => -0.10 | 41.1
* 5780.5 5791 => -0.05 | 39.2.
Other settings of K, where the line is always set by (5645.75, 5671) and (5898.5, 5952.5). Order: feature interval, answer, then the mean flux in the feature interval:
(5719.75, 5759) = -1.5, 38.2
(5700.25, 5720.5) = 0.3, 36.3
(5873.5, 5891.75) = -2.2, 41.2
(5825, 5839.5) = 0.2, 36.2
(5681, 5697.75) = -0.6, 38.1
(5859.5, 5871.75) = -0.6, 38.4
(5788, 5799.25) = 0.1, 36.4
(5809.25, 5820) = 0.0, 36.7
